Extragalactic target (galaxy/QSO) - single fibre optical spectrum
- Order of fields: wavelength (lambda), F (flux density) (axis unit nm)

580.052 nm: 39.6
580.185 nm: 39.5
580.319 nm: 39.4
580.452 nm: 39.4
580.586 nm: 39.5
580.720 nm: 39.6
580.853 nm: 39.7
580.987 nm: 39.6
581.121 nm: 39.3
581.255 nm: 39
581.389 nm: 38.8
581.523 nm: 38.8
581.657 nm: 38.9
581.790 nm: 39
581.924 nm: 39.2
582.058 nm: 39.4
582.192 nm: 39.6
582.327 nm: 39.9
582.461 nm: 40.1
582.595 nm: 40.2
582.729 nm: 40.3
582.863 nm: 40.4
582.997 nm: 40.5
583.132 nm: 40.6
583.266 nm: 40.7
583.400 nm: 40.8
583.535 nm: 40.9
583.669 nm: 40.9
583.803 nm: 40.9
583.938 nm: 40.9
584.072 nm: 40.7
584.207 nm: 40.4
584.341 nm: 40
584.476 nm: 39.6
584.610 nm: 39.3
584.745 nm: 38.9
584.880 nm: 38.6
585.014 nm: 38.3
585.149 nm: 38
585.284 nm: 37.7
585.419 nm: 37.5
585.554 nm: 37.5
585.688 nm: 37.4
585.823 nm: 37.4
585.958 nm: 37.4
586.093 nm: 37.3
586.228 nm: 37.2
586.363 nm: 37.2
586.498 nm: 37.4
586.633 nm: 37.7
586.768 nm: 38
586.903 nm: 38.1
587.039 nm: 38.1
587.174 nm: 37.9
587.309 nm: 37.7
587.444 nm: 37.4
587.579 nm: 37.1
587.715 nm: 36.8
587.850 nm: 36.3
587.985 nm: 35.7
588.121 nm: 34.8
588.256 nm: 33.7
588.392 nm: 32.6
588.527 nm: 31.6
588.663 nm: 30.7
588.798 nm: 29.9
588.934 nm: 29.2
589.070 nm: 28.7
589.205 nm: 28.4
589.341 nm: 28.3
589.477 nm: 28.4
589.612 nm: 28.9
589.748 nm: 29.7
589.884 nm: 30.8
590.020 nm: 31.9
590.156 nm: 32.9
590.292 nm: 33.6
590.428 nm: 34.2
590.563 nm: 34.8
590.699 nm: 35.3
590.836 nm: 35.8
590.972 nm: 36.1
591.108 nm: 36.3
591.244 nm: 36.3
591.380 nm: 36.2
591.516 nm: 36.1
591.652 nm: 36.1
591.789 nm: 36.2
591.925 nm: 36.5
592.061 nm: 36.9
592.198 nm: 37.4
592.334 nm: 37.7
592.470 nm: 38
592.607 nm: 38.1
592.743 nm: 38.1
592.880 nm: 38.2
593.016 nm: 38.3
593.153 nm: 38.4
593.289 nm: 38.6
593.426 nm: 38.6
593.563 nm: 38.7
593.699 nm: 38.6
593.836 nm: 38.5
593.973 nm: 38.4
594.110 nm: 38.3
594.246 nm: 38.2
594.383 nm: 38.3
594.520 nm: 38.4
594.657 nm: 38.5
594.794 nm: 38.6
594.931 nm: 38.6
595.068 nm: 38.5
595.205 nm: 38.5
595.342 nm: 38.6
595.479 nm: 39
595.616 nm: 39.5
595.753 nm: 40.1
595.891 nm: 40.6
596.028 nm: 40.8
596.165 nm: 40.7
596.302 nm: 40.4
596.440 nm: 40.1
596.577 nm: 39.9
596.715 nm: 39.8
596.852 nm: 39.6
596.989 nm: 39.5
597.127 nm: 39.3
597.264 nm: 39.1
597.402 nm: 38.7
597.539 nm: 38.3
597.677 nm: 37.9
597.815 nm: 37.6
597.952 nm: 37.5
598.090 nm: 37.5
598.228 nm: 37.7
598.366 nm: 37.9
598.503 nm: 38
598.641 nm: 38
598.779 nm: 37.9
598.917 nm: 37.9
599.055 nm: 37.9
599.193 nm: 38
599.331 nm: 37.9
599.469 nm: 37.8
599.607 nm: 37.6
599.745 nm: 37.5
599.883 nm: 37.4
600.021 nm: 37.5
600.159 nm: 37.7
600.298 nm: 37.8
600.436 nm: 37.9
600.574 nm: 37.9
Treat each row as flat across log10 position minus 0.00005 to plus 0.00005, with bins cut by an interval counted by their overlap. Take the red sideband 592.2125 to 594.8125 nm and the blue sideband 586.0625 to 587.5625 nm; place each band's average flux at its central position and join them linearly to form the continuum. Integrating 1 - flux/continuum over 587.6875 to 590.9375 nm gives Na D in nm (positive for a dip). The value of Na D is 0.489 nm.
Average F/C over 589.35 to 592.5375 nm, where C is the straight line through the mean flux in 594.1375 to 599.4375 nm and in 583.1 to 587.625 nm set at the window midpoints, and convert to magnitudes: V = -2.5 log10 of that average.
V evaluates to 0.13 mag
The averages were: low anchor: 38.7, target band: 34.5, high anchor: 38.8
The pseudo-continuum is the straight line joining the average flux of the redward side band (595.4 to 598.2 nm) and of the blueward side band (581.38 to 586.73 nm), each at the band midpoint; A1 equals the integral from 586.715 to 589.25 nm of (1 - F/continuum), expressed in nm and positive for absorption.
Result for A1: 0.31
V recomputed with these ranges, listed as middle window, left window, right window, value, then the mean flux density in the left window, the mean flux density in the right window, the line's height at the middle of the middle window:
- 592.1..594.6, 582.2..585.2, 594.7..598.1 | 0.03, 40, 39.2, 39.4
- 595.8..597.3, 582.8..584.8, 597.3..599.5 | -0.05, 40.4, 37.9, 38.2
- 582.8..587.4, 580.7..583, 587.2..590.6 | -0.07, 39.6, 32.6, 36.4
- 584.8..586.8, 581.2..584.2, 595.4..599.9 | 0.06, 40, 38.7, 39.8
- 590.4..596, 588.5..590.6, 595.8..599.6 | -0.11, 30.7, 38.7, 34.3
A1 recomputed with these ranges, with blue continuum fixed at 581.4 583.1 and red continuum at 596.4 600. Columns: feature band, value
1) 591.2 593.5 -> 0.08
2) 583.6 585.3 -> -0.01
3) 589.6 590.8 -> 0.19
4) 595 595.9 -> -0.01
